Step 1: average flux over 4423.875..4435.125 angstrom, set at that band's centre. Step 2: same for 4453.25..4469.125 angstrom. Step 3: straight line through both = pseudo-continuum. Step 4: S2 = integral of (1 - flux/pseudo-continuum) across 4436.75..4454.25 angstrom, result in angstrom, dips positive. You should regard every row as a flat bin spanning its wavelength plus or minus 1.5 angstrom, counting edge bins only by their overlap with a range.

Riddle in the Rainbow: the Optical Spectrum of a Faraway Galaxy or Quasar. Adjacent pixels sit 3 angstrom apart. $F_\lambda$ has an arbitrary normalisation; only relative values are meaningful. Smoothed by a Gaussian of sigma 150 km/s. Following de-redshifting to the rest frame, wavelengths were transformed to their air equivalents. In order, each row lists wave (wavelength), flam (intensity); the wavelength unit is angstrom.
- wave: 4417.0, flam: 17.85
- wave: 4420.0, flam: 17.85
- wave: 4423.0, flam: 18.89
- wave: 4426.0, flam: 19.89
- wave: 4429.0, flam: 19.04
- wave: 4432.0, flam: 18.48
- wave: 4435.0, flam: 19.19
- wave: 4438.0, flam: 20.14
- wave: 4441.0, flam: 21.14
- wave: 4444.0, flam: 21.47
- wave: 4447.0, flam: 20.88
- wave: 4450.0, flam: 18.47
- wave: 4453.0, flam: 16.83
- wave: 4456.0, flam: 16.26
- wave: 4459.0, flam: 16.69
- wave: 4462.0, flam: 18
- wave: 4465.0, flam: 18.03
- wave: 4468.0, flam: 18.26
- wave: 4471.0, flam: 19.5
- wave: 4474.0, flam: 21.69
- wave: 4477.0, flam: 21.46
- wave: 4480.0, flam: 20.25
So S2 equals -1.5 angstrom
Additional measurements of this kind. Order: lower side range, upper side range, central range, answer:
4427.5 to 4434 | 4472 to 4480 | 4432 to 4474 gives 2.1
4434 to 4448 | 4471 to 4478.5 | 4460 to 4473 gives 1.6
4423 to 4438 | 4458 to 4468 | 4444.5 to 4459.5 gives 0.1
